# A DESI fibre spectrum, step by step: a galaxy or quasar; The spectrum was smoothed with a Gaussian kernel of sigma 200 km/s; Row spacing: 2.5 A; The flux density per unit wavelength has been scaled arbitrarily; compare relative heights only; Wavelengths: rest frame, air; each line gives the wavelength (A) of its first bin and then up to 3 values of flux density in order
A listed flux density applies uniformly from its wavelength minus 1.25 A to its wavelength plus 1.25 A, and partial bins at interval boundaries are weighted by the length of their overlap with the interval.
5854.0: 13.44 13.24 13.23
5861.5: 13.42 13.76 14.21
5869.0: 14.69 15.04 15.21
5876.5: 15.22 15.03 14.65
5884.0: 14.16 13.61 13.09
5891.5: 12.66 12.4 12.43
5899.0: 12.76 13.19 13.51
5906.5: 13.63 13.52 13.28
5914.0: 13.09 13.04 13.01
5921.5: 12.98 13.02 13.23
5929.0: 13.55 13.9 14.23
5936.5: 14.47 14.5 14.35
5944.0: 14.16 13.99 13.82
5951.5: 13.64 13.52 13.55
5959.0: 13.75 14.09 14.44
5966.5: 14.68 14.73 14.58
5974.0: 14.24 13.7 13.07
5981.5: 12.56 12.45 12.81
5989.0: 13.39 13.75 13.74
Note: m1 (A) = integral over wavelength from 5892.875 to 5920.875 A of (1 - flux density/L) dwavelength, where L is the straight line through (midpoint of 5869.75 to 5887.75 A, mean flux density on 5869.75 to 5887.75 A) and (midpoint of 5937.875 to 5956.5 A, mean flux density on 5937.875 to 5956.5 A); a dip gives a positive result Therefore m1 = 2.56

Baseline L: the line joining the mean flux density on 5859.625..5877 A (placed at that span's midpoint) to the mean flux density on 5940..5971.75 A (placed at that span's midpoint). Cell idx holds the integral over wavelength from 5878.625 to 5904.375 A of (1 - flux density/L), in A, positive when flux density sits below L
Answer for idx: 1.8 A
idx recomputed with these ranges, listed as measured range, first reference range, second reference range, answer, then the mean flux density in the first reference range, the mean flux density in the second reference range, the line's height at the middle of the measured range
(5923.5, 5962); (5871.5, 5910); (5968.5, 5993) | -0.81 A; 13.7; 13.5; 13.6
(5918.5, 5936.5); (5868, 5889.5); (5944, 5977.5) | 0.96 A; 14.6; 14.1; 14.3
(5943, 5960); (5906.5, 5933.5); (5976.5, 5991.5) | -0.79 A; 13.3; 13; 13.2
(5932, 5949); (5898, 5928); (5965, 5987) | -1.05 A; 13.2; 13.7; 13.4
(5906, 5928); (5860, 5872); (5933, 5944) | 1.71 A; 14.2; 14.4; 14.3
